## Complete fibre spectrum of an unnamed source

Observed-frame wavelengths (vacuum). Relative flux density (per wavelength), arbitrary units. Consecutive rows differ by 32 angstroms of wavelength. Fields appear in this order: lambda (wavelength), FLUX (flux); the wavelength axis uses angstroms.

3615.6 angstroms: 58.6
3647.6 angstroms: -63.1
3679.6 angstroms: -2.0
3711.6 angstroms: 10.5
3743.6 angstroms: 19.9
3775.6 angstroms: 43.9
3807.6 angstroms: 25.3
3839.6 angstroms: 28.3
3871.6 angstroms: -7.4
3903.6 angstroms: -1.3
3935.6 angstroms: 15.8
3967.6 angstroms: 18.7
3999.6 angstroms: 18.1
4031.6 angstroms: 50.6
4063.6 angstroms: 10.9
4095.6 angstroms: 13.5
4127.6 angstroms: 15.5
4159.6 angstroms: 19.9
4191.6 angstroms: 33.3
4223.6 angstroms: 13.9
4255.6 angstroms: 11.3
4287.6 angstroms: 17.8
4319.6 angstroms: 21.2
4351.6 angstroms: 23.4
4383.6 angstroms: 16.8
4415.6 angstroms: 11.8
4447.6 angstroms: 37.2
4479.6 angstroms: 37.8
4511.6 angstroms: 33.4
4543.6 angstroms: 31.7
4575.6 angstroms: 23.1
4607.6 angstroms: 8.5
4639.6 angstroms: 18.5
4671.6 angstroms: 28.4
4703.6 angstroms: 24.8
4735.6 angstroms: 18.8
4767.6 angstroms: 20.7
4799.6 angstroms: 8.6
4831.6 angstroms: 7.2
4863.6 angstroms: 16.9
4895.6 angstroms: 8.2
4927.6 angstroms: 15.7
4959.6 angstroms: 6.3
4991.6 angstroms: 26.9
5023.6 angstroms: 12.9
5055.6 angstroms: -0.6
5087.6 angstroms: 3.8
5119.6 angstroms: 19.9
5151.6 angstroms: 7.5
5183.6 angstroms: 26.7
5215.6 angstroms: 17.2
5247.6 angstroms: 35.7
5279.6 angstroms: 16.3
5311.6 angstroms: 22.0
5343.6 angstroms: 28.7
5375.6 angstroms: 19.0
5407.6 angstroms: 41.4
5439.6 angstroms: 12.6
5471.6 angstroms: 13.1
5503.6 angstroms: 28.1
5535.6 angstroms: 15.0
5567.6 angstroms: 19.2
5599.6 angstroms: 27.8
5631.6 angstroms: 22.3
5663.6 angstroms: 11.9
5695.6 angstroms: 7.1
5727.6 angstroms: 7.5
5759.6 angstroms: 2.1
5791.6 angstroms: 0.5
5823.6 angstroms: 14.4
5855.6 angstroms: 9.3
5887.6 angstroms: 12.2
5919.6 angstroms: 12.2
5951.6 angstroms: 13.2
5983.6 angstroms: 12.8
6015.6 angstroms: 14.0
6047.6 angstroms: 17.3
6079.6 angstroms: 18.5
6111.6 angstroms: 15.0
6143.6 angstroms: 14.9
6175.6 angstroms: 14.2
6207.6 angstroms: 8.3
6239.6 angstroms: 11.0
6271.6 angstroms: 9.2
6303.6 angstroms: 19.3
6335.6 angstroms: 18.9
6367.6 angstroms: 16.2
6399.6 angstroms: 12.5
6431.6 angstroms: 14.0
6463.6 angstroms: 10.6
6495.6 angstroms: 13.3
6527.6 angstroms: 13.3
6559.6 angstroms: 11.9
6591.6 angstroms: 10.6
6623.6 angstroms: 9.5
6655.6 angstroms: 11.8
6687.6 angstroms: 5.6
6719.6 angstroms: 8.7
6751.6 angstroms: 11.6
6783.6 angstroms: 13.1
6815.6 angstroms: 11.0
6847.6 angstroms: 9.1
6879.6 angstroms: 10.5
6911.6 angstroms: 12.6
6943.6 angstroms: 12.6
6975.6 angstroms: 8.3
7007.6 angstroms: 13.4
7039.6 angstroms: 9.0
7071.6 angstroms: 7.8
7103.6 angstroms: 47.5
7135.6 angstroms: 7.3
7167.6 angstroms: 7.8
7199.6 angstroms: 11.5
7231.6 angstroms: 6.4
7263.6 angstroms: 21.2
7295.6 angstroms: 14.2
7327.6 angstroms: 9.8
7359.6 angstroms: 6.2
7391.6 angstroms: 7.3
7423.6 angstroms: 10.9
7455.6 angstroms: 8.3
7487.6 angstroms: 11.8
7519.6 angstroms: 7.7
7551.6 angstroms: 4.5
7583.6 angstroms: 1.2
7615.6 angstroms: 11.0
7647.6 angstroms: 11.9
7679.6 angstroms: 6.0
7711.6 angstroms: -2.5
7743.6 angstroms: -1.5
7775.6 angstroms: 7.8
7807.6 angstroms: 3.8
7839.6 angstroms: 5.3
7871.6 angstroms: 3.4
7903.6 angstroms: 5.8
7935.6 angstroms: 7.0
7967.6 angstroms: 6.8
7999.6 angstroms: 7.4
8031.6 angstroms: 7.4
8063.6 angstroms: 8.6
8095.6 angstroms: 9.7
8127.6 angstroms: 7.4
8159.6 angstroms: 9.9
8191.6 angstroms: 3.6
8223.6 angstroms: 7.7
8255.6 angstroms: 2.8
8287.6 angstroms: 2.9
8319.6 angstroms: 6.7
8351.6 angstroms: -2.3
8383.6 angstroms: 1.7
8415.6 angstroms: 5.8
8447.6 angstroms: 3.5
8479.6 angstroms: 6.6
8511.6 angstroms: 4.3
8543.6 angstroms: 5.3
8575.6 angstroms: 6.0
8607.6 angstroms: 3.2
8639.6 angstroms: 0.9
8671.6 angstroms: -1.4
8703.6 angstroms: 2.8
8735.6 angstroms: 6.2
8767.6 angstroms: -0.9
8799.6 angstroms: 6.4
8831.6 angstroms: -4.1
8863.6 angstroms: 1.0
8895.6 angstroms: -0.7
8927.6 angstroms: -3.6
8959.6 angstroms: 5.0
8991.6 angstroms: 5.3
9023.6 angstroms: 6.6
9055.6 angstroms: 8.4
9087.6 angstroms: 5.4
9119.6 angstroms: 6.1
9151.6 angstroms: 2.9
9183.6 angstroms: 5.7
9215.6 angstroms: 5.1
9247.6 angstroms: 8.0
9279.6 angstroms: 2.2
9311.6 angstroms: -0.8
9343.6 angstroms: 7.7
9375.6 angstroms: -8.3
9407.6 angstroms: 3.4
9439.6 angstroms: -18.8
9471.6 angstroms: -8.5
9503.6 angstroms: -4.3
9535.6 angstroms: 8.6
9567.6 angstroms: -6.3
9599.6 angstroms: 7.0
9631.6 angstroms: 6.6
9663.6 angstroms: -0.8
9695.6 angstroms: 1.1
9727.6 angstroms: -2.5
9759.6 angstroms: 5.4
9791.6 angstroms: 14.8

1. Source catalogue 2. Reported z 0.08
